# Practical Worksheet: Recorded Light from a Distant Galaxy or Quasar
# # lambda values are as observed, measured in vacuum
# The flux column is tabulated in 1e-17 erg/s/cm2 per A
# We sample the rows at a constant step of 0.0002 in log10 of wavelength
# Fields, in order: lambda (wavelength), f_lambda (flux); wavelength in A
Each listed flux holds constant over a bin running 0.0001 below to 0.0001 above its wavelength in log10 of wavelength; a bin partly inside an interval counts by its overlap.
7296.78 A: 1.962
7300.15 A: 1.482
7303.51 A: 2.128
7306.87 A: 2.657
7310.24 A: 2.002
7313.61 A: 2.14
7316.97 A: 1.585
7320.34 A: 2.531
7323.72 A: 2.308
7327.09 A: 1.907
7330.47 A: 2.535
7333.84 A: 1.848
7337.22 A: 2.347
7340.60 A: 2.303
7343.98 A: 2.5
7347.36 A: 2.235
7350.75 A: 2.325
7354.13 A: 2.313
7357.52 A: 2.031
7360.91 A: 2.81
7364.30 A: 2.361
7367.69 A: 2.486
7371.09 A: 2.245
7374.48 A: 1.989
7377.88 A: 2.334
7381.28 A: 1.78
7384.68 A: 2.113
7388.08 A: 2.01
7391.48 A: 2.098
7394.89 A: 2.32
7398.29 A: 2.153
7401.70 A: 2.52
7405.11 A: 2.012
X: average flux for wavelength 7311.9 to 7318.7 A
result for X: 1.87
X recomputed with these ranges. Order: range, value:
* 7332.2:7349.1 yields 2.25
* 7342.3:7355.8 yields 2.34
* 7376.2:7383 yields 2.06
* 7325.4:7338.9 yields 2.16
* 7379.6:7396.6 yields 2.07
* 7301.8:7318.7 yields 2.1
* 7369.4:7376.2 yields 2.12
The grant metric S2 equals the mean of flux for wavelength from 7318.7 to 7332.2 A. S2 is 2.32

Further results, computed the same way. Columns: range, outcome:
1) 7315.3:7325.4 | 2.14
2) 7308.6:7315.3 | 2.07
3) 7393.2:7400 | 2.24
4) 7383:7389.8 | 2.06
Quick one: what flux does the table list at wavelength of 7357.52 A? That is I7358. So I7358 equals 2.031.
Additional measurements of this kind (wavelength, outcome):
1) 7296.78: 1.962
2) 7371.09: 2.245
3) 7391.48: 2.098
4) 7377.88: 2.334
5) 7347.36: 2.235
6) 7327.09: 1.907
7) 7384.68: 2.113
